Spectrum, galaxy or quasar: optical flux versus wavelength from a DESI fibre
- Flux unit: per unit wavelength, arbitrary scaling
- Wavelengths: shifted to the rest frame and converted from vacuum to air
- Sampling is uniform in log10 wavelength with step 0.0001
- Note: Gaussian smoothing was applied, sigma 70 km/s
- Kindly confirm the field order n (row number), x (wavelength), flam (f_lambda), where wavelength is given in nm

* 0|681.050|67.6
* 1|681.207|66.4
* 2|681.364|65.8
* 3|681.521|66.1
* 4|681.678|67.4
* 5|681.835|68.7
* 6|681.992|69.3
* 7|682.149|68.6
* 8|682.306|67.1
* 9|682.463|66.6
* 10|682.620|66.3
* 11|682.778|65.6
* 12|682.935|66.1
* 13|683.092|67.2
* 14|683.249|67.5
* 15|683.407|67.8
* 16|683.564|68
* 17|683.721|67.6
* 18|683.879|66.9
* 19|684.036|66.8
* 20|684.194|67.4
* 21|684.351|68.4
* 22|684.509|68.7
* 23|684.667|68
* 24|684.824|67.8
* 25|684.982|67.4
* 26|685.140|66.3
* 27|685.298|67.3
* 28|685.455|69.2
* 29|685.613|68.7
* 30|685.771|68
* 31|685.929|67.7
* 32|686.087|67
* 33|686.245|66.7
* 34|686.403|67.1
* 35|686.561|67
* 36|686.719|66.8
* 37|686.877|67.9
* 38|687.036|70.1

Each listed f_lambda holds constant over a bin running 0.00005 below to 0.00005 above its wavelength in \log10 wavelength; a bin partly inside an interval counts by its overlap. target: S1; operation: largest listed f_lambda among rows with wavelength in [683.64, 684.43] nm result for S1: 68.4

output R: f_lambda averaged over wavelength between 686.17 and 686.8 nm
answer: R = 66.9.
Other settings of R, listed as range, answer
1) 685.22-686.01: 68.2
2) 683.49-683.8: 67.8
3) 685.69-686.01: 67.8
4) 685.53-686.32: 67.6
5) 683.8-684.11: 66.9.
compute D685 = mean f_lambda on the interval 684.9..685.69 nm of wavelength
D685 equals 67.8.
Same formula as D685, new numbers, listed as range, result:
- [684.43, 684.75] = 68.4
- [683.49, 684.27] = 67.3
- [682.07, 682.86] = 66.8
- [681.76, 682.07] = 69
